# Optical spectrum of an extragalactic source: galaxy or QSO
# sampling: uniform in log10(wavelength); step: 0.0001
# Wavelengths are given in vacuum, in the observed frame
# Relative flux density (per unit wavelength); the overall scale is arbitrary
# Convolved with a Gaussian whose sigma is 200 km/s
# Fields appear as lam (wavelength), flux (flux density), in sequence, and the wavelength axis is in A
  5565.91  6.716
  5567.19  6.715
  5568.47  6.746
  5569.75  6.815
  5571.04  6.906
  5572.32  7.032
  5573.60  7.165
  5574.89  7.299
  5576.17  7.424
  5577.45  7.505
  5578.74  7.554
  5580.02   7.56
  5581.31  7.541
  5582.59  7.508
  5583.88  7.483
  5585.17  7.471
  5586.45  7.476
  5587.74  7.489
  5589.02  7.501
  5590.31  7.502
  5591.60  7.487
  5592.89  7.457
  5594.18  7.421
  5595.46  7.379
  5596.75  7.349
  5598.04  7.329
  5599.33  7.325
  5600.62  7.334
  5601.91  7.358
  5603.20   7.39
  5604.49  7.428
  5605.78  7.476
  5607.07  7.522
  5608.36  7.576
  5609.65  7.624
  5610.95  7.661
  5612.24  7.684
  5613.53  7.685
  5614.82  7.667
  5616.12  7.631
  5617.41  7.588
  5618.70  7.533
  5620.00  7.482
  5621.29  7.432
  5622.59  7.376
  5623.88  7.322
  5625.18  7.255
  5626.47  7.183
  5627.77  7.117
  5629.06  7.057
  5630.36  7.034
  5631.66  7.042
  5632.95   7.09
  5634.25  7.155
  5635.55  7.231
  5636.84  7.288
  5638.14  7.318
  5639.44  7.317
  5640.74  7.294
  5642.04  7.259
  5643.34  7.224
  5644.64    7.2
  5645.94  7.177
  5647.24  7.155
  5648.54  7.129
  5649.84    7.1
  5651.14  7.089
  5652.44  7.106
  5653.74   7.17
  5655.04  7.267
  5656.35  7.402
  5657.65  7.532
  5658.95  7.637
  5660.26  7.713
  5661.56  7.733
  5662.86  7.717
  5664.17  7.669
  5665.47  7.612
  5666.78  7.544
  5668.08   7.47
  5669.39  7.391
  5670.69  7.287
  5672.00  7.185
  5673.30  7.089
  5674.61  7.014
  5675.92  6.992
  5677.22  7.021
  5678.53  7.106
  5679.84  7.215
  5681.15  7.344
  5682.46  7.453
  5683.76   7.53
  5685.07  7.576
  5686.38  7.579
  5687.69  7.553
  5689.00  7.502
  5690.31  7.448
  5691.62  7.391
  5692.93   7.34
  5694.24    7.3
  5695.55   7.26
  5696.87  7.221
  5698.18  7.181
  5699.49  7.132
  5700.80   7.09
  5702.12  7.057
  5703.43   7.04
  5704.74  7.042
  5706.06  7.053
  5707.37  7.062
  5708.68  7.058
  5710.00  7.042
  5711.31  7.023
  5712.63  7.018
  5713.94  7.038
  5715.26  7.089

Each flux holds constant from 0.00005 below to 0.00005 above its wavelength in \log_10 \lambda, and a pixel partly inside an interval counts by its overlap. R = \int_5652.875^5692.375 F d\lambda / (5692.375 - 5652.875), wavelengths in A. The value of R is 7.4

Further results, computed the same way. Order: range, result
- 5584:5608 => 7.43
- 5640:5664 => 7.33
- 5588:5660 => 7.35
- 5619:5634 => 7.22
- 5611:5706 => 7.32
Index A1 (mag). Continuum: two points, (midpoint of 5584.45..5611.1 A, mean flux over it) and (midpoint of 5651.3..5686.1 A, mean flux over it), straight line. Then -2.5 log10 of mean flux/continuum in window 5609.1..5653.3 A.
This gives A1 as 0.016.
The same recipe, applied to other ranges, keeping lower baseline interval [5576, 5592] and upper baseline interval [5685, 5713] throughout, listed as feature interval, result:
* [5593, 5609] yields 0.01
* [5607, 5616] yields -0.03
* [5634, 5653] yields 0.02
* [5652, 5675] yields -0.02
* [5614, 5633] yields 0.01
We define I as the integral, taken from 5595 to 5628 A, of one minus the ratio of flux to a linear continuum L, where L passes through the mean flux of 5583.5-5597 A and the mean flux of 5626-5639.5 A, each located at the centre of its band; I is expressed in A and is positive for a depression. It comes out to -0.7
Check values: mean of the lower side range 7.46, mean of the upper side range 7.16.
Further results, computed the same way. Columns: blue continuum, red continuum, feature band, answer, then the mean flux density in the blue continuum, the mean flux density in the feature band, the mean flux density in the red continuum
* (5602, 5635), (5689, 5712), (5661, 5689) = -0.56 A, 7.4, 7.39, 7.17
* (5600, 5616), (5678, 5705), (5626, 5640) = 0.57 A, 7.54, 7.17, 7.31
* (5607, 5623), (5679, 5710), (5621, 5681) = 1.30 A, 7.58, 7.28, 7.27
